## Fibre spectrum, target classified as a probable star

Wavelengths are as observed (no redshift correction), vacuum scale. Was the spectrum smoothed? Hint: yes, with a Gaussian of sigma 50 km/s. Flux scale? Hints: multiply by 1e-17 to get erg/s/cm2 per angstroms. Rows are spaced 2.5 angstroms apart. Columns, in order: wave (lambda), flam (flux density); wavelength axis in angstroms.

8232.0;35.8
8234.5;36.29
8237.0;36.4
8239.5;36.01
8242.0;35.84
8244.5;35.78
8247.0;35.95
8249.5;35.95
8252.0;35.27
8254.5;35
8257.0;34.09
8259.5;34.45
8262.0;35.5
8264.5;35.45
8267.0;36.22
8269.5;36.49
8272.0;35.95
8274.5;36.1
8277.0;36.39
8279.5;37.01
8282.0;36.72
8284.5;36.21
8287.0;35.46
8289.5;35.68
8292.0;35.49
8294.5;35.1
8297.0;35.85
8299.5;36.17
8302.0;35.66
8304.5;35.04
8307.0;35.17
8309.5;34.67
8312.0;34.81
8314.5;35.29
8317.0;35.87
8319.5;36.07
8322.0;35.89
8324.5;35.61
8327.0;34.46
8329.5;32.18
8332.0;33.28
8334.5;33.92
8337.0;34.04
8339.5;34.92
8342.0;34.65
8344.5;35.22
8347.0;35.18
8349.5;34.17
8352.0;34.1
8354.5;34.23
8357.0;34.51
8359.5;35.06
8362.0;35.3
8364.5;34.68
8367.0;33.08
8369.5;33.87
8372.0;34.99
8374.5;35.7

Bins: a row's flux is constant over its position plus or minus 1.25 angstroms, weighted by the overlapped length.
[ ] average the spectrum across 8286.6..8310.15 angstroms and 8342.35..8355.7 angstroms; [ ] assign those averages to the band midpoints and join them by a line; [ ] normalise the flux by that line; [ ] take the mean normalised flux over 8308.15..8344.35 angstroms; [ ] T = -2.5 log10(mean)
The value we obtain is 0.008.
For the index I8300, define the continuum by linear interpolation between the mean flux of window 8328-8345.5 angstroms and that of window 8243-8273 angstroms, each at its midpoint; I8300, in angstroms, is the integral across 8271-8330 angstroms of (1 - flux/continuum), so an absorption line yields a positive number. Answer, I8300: -1.5 angstroms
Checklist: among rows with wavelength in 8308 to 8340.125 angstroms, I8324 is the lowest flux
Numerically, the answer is 32.18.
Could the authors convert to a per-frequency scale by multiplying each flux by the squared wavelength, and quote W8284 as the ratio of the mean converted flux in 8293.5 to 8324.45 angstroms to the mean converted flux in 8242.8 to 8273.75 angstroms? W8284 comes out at 1.01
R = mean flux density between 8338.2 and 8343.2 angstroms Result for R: 34.8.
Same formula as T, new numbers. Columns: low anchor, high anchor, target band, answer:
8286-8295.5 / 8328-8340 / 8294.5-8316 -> -0.015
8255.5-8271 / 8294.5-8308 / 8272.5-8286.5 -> -0.029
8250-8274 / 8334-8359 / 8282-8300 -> -0.020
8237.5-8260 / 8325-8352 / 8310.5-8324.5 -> -0.033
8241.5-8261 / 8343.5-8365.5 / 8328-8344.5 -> 0.027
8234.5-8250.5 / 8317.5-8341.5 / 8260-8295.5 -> -0.017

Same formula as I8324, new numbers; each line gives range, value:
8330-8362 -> 33.28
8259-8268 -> 34.45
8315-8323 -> 35.87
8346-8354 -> 34.1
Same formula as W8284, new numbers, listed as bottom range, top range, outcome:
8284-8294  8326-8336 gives 0.95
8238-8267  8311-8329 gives 1.01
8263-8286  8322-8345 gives 0.96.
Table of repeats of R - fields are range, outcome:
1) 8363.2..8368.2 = 33.9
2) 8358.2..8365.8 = 35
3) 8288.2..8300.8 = 35.7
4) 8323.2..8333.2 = 33.9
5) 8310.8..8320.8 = 35.5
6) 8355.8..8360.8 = 34.8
